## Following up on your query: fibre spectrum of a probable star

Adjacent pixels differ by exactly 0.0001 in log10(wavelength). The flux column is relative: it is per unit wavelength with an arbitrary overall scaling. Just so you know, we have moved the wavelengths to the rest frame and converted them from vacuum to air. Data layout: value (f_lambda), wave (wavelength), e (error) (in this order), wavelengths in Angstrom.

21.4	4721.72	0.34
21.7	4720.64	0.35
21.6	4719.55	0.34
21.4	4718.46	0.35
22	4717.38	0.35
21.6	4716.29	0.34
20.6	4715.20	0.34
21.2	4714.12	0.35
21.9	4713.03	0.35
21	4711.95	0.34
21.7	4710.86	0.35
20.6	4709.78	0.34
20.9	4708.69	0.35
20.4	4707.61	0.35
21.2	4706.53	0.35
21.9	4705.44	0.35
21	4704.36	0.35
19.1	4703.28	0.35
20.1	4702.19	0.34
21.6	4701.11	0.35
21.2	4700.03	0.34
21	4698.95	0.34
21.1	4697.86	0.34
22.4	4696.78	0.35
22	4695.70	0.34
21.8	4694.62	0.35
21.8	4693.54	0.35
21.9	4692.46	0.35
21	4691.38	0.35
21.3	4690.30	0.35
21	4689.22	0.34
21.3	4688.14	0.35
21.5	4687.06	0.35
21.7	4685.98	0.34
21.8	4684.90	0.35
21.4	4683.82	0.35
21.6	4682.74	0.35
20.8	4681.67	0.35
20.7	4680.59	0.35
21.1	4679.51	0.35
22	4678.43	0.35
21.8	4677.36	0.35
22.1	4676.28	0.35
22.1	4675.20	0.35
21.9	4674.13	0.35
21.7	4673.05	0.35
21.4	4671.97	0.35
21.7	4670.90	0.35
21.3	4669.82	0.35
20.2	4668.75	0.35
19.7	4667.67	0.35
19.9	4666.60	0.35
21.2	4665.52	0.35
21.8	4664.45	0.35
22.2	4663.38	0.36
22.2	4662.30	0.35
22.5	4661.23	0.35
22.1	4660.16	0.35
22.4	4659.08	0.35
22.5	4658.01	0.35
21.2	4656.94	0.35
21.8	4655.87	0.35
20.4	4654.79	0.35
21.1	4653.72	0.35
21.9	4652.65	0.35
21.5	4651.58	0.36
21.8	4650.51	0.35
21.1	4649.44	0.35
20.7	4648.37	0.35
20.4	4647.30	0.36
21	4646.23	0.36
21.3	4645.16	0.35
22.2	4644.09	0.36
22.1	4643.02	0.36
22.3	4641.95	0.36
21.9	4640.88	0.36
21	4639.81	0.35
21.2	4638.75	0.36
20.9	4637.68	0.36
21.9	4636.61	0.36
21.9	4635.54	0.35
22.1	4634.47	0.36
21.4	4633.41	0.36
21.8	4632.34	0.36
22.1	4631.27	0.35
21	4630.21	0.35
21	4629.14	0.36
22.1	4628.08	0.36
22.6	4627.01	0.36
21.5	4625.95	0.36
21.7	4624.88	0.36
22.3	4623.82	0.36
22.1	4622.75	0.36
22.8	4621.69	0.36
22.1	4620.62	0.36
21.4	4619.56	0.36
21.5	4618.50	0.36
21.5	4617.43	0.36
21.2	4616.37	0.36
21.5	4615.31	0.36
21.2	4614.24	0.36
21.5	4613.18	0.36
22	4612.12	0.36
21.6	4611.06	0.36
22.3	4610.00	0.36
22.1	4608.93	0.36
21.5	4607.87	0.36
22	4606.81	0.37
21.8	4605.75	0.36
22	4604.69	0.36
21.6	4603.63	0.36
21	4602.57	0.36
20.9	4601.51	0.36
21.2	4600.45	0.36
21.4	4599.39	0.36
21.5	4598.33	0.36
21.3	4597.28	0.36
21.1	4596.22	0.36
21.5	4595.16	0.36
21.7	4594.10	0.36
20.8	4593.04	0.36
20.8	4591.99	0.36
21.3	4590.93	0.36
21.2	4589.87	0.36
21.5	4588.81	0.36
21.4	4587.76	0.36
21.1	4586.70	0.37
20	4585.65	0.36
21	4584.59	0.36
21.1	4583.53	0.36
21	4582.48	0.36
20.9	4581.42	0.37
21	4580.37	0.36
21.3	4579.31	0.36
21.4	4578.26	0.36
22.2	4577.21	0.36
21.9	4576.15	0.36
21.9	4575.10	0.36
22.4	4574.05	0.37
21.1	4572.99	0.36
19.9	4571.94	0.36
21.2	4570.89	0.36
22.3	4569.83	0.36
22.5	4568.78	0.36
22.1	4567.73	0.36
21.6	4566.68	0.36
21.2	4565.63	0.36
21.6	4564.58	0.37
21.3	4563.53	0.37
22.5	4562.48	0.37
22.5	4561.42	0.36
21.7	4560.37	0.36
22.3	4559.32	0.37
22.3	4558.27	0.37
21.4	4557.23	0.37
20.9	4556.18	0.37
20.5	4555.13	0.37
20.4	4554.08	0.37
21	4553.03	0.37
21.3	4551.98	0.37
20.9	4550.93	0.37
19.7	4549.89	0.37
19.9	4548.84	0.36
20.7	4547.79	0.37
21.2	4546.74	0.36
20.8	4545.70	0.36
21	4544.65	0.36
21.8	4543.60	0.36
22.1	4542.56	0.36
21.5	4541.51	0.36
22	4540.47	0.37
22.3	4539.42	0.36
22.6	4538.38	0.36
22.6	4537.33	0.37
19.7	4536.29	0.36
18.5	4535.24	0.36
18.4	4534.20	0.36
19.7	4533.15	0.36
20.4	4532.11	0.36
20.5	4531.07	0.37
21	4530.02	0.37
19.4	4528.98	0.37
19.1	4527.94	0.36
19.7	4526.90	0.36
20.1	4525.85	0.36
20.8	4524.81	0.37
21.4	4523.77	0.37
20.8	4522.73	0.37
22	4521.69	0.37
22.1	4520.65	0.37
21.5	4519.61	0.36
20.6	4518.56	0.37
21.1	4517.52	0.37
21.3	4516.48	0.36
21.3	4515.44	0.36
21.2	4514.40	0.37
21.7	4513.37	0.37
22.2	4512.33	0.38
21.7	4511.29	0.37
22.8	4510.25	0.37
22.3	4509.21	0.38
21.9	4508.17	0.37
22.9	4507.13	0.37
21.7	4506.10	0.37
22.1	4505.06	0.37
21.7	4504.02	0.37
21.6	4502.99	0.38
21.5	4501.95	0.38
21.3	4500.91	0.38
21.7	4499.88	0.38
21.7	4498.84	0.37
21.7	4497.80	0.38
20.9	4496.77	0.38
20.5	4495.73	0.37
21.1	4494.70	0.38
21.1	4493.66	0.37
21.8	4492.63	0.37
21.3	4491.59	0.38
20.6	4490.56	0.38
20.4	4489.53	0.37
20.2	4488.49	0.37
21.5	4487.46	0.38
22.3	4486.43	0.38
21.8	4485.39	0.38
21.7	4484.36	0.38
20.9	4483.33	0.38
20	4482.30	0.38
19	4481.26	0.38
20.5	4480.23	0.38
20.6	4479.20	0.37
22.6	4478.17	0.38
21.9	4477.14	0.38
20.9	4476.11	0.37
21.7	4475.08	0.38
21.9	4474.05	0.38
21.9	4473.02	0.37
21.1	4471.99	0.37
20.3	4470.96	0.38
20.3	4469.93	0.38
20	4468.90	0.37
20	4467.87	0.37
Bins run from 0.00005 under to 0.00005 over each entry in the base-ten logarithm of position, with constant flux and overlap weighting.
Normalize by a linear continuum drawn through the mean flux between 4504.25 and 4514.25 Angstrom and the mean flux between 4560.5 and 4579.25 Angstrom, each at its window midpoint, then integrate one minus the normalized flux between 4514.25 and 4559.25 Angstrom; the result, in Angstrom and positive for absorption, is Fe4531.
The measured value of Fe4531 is 2.2 Angstrom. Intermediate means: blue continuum 22.1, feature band 20.9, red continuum 21.7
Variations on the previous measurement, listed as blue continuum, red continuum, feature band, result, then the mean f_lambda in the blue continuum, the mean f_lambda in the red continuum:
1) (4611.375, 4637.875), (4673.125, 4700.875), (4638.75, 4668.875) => 0.3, 21.7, 21.5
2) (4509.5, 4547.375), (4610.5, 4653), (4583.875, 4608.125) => 0.2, 21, 21.6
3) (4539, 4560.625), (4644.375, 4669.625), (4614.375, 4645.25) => -0.6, 21.2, 21.4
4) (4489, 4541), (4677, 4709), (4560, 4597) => -0.4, 21.2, 21.3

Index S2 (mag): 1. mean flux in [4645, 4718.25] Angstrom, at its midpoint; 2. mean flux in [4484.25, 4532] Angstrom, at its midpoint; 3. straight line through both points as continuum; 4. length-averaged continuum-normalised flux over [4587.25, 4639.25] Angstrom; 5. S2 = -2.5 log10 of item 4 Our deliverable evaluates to -0.01 mag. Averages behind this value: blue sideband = 21.3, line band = 21.6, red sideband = 21.4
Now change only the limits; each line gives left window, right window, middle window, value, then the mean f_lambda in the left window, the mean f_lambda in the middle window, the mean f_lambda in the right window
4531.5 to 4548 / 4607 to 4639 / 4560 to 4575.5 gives -0.02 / 21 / 21.7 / 21.7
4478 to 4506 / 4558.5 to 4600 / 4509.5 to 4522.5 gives -0.02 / 21.2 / 21.6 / 21.5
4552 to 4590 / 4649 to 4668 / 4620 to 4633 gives -0.02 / 21.4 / 21.9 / 21.5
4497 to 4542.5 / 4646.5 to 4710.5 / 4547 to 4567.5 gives 0.00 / 21.2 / 21.3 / 21.4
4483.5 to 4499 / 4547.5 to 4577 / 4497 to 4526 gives -0.02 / 21.2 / 21.6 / 21.4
